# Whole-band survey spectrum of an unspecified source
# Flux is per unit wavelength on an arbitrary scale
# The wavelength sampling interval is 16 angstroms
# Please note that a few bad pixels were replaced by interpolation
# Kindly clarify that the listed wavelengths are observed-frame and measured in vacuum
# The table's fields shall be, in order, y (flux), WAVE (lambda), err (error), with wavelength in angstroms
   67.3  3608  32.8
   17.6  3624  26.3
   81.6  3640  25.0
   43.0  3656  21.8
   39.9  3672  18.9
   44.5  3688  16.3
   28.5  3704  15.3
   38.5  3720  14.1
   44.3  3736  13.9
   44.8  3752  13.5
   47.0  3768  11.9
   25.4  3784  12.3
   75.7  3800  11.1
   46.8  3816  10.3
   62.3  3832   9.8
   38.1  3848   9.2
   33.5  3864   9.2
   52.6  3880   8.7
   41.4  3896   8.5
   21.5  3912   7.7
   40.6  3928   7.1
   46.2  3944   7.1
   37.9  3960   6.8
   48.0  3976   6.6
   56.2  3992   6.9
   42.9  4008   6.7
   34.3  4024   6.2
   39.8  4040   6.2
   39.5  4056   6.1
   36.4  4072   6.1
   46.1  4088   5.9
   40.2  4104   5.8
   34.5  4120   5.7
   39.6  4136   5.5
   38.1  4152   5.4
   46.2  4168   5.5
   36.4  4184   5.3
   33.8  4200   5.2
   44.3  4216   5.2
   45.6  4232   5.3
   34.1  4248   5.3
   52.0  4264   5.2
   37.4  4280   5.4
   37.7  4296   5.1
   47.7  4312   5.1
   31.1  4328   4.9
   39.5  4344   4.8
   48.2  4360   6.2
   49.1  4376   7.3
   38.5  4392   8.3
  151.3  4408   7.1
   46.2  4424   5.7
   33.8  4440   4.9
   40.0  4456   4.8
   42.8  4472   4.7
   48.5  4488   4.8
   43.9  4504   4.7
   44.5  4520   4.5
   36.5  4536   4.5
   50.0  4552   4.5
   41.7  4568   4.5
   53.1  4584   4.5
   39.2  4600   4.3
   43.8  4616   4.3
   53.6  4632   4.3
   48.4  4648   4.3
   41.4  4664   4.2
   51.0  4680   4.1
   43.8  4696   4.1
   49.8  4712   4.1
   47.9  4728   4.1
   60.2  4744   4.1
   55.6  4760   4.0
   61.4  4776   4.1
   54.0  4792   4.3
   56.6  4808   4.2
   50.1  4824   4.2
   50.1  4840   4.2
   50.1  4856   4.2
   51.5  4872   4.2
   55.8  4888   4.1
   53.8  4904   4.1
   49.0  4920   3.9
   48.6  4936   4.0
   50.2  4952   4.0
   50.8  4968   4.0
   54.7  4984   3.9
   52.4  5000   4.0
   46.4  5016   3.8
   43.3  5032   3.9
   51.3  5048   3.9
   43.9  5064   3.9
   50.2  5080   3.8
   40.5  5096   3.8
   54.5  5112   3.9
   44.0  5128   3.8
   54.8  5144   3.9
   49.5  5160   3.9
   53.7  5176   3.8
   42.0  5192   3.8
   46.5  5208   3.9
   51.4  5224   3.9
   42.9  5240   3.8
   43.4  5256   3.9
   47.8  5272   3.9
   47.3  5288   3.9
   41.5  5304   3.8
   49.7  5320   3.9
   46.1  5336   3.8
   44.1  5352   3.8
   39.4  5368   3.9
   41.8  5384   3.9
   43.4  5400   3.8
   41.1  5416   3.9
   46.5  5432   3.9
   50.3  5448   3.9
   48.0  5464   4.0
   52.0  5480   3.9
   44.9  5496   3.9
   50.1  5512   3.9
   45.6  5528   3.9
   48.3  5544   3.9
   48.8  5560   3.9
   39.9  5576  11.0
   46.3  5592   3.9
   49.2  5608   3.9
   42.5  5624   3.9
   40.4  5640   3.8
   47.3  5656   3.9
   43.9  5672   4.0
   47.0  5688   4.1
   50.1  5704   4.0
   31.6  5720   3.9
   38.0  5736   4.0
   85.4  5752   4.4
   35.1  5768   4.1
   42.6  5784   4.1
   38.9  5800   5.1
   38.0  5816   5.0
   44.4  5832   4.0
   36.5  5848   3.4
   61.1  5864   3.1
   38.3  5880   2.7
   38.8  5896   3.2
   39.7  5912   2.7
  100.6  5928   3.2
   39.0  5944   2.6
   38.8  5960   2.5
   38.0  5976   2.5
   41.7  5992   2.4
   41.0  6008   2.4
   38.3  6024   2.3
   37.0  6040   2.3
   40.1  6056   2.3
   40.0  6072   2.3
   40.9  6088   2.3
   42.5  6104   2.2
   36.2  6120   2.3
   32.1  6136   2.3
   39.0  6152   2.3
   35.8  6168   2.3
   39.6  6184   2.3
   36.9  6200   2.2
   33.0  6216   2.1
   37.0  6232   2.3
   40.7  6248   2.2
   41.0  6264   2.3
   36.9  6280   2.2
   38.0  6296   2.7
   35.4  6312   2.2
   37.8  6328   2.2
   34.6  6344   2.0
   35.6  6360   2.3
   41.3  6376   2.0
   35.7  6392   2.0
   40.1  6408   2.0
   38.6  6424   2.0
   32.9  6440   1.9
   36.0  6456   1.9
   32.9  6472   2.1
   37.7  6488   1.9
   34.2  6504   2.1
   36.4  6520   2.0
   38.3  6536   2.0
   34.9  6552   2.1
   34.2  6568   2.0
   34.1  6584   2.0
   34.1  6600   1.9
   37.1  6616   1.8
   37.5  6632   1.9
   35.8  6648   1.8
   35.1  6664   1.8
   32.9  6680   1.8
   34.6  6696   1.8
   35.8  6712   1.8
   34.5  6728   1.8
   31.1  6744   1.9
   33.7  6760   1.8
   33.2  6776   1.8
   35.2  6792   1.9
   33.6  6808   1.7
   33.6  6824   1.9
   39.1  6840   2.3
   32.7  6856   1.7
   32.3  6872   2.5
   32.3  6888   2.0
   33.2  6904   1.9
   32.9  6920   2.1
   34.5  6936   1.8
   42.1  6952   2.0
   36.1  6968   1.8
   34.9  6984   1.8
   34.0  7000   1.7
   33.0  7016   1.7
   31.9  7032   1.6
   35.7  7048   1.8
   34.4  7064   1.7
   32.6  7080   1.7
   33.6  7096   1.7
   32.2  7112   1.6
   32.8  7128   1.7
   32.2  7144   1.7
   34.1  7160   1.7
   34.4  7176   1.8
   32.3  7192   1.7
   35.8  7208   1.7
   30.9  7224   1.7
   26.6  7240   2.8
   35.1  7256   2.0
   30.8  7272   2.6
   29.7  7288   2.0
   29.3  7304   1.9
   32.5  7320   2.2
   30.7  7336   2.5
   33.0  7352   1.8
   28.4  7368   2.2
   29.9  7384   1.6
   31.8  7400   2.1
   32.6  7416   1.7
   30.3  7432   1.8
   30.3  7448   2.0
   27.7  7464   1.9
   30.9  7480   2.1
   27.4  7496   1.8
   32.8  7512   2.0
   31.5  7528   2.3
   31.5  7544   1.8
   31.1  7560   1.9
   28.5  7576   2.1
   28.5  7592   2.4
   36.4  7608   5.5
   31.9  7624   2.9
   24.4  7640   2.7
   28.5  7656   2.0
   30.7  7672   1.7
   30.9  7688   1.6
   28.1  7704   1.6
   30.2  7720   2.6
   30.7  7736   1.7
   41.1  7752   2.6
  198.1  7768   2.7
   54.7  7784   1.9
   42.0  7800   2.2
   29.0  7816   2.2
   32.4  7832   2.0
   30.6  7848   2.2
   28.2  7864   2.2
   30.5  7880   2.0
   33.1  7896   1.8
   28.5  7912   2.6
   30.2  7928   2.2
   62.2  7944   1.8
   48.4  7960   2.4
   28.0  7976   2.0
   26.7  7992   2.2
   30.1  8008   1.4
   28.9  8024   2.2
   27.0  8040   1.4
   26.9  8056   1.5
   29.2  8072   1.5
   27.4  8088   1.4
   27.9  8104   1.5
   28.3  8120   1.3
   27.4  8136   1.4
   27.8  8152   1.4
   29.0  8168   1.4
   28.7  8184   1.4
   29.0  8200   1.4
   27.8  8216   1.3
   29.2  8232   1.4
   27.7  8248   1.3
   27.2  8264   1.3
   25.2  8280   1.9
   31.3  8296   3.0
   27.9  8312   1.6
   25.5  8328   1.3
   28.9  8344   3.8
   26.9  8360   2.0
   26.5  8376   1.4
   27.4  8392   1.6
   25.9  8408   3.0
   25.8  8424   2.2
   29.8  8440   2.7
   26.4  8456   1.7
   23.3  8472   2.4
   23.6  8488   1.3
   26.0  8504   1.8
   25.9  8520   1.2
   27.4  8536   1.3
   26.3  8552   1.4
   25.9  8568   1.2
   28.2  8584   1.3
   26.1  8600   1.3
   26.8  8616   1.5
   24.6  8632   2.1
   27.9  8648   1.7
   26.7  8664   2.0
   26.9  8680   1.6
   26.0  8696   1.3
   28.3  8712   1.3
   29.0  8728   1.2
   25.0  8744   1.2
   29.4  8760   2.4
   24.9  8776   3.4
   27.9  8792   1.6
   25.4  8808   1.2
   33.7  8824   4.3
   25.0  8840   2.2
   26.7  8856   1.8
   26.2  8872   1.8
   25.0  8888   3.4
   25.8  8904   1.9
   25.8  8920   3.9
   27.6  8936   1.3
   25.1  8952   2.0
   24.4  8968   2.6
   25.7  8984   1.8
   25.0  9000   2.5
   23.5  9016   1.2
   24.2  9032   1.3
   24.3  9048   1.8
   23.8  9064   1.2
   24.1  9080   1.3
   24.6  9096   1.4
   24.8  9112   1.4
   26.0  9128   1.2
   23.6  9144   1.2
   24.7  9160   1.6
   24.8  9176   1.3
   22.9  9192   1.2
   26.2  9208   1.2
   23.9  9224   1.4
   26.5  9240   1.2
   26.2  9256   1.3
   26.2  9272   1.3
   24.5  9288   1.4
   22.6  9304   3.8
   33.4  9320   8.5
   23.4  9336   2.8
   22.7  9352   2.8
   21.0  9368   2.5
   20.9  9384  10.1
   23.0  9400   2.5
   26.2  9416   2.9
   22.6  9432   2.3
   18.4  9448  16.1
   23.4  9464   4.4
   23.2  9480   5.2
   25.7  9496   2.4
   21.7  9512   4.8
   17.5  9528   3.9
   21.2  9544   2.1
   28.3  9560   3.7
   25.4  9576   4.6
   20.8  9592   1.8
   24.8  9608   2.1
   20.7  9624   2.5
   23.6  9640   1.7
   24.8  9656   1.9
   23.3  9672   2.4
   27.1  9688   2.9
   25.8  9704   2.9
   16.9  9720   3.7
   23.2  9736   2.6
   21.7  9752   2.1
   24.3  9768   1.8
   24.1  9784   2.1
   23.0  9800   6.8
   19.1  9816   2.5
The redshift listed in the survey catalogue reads 0.18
